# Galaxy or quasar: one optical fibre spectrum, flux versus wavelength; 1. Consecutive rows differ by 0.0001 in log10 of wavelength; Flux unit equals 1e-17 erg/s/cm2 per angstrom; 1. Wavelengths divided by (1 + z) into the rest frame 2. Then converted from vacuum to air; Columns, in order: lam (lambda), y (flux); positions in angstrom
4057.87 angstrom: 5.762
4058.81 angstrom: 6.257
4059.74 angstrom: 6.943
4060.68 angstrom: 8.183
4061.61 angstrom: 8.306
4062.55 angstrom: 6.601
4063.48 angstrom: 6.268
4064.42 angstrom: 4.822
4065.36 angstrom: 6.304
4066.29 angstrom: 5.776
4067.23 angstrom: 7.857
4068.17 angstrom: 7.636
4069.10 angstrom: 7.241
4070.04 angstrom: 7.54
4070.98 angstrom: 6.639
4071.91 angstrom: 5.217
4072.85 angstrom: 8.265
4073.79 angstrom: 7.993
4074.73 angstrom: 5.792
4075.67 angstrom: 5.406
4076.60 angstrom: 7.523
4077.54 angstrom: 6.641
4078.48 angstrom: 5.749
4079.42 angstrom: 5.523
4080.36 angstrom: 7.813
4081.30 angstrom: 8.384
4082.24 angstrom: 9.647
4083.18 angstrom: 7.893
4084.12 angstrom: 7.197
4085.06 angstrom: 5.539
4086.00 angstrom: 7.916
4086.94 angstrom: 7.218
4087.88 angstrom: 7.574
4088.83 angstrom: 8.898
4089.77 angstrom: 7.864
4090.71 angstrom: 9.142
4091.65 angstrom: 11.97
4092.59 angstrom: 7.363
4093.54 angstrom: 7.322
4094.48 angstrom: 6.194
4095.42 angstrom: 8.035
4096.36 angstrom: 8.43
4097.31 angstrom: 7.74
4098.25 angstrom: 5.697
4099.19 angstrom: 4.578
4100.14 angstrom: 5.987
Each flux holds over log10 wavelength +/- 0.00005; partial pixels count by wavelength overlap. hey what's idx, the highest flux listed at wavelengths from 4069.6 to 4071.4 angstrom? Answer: 7.54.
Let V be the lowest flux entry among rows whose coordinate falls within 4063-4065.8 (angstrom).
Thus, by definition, 4.822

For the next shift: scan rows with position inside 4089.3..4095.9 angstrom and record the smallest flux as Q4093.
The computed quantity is 6.194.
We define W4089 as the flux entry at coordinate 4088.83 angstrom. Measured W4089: 8.898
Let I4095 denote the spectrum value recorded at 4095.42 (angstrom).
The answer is 8.035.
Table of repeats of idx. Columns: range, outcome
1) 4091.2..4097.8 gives 11.97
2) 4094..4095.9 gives 8.035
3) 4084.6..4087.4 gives 7.916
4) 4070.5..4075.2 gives 8.265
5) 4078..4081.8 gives 8.384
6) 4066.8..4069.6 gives 7.857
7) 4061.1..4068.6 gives 8.306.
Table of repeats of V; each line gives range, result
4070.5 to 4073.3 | 5.217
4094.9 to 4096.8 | 8.035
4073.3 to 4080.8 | 5.406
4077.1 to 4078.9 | 5.749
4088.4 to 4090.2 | 7.864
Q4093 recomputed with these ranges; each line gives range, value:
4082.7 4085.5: 5.539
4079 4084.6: 5.523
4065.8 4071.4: 5.776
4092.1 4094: 7.322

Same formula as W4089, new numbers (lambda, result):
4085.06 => 5.539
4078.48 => 5.749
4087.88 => 7.574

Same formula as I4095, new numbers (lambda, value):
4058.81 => 6.257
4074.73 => 5.792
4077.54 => 6.641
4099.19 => 4.578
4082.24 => 9.647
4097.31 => 7.74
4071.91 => 5.217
